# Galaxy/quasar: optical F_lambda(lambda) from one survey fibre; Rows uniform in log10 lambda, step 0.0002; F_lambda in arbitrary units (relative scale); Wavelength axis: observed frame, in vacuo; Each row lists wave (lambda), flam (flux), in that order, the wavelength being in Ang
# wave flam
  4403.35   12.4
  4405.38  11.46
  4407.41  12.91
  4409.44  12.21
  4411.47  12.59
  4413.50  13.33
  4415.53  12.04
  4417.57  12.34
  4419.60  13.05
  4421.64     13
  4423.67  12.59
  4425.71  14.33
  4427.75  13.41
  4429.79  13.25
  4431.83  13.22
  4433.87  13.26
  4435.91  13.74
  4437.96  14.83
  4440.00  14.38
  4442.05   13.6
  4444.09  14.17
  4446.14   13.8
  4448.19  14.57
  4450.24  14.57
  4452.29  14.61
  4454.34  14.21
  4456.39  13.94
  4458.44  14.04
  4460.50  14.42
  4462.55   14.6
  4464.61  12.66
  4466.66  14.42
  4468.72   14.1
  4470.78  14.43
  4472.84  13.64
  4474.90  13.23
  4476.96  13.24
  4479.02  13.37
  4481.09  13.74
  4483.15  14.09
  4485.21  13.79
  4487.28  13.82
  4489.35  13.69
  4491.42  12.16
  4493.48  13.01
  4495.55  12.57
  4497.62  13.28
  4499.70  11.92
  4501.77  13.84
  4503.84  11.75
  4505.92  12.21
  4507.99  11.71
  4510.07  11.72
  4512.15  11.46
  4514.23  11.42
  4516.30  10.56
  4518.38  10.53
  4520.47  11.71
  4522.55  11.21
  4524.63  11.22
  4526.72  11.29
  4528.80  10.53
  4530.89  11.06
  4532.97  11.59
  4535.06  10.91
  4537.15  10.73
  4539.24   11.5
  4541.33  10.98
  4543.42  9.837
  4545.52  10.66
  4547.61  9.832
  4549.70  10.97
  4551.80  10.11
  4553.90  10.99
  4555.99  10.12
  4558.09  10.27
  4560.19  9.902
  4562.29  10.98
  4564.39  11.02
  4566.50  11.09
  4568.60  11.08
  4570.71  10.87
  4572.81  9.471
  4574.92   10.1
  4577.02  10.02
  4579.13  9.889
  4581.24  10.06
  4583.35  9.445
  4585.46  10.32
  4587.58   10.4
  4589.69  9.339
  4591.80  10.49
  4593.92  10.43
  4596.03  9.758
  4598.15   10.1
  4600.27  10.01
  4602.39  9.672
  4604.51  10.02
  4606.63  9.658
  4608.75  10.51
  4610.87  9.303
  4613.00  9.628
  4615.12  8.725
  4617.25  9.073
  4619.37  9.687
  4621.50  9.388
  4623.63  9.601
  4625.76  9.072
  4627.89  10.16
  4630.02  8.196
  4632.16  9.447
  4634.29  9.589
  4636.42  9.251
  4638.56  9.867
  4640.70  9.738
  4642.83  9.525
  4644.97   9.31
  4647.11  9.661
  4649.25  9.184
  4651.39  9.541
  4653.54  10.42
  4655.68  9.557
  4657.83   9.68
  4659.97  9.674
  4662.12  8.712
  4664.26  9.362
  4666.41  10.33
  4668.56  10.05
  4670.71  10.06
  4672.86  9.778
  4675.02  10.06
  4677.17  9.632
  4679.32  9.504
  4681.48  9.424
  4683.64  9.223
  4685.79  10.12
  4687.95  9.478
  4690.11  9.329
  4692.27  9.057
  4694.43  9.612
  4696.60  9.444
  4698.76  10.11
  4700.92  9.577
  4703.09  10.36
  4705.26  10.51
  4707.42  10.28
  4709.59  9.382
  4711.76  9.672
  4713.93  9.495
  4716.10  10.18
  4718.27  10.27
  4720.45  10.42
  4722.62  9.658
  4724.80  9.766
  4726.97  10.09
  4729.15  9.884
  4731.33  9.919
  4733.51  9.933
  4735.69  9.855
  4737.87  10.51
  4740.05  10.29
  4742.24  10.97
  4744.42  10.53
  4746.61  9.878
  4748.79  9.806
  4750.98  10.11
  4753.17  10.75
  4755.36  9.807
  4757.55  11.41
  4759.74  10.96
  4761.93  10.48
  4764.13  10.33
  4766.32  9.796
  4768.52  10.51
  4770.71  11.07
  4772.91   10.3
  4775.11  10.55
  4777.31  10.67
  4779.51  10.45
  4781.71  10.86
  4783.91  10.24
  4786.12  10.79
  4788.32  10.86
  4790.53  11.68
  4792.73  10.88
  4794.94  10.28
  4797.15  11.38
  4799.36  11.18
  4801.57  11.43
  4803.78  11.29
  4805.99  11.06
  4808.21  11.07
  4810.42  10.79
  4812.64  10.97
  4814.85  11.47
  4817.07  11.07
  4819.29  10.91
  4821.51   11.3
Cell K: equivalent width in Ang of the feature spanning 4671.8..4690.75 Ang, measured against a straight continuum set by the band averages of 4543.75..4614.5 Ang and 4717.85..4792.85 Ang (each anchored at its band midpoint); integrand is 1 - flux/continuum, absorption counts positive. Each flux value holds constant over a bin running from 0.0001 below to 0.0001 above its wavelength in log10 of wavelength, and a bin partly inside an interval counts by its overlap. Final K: 1.3 Ang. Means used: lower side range 10.2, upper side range 10.4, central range 9.62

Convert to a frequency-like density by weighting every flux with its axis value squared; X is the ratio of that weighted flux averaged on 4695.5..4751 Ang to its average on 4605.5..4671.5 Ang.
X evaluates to 1.1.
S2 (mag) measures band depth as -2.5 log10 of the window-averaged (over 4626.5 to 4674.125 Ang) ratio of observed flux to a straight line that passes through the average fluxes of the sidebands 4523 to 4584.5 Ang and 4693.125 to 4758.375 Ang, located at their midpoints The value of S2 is 0.08 mag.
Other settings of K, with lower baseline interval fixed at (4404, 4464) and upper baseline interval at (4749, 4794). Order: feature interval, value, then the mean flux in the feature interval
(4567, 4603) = 6.23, 10.1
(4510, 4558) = 6.75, 10.9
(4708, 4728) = 2.13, 9.89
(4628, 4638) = 2.16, 9.26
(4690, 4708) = 2.26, 9.82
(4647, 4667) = 3.46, 9.59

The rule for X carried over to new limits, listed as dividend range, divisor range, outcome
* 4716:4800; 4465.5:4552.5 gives 0.96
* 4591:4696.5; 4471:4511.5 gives 0.79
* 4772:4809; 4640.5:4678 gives 1.19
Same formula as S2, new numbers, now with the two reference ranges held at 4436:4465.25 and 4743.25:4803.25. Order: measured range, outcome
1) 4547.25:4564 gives 0.24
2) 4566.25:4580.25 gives 0.24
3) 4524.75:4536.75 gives 0.20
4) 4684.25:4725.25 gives 0.16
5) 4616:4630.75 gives 0.30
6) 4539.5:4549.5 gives 0.25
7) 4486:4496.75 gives 0.05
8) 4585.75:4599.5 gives 0.24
